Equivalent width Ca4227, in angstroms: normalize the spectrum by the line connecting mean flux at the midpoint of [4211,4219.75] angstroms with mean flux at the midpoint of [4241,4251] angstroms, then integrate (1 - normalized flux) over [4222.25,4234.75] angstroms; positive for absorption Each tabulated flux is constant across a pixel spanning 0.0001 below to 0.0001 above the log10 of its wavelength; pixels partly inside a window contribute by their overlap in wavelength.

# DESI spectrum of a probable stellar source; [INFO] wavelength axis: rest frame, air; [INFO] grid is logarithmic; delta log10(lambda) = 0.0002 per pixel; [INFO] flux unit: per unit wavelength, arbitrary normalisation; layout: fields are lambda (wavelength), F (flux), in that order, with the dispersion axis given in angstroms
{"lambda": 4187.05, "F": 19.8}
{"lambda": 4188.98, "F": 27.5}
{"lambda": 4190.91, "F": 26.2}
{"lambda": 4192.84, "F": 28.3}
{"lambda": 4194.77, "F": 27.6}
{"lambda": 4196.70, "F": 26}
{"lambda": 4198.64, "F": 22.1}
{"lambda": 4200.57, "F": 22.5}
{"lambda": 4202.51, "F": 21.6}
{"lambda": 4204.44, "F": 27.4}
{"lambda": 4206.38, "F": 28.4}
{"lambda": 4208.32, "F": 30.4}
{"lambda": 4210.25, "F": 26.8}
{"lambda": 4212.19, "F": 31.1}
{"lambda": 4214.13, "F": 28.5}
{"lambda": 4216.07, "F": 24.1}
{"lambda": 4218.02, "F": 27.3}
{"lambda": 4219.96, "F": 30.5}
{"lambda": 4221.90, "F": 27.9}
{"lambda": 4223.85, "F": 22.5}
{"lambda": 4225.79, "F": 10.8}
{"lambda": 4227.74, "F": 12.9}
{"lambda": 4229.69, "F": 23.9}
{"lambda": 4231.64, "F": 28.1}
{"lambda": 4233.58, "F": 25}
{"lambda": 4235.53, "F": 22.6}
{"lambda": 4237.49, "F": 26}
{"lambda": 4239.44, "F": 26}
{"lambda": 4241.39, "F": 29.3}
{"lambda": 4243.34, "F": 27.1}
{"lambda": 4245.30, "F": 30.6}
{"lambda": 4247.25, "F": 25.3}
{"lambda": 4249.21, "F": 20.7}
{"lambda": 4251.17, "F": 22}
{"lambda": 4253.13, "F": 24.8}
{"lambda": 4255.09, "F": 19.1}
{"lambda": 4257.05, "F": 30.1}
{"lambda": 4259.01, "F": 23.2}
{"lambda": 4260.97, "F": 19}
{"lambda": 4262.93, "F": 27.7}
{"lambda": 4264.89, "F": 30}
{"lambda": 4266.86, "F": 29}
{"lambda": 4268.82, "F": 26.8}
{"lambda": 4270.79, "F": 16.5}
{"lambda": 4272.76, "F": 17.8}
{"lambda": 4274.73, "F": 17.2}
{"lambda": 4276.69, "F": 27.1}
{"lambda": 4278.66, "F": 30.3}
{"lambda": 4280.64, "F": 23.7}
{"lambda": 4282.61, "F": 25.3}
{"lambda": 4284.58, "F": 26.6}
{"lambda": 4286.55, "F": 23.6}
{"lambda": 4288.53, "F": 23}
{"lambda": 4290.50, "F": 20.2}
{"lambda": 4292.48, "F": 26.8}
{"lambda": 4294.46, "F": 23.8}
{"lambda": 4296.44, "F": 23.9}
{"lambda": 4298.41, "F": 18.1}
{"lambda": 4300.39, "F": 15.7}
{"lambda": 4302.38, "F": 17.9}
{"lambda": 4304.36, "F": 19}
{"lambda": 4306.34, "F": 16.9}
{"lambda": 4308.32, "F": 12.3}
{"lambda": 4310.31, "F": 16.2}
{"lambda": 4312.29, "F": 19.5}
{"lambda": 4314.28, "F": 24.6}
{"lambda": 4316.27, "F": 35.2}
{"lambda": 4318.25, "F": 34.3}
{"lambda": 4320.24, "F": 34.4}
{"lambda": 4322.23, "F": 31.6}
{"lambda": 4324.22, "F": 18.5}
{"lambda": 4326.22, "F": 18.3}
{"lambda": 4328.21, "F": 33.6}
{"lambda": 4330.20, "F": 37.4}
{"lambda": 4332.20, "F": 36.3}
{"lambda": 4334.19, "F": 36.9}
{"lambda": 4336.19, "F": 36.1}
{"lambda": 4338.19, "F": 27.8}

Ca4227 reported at 2.8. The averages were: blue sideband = 28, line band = 20.9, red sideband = 26.1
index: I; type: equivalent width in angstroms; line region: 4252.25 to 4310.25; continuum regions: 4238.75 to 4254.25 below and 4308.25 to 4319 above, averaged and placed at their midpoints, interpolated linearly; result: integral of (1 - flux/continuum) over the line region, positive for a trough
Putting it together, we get 5.9 angstroms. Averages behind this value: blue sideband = 25.7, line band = 22.5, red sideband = 24.4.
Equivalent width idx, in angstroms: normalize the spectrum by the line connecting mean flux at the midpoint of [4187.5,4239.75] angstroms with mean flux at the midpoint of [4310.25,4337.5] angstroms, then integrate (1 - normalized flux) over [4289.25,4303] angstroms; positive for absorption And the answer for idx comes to 3.7 angstroms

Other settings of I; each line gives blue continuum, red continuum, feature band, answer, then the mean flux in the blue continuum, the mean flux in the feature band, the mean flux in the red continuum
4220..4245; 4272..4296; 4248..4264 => 0.3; 24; 23.4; 23.8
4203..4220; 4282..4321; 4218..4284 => 3.5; 28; 24.3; 22.8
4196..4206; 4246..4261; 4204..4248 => -3.6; 24.1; 25.7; 23.4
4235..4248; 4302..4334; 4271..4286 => 1.6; 26.9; 23.6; 25.8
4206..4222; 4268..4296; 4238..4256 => 0.7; 28.4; 25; 23.5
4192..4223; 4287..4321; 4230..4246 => -0.8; 26.9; 26.7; 22.4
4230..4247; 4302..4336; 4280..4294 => 1.3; 26.7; 24.2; 26.5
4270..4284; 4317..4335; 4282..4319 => 6.3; 22.8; 22.2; 31.3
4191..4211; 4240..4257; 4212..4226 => 0.0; 26.1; 25.8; 25.2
